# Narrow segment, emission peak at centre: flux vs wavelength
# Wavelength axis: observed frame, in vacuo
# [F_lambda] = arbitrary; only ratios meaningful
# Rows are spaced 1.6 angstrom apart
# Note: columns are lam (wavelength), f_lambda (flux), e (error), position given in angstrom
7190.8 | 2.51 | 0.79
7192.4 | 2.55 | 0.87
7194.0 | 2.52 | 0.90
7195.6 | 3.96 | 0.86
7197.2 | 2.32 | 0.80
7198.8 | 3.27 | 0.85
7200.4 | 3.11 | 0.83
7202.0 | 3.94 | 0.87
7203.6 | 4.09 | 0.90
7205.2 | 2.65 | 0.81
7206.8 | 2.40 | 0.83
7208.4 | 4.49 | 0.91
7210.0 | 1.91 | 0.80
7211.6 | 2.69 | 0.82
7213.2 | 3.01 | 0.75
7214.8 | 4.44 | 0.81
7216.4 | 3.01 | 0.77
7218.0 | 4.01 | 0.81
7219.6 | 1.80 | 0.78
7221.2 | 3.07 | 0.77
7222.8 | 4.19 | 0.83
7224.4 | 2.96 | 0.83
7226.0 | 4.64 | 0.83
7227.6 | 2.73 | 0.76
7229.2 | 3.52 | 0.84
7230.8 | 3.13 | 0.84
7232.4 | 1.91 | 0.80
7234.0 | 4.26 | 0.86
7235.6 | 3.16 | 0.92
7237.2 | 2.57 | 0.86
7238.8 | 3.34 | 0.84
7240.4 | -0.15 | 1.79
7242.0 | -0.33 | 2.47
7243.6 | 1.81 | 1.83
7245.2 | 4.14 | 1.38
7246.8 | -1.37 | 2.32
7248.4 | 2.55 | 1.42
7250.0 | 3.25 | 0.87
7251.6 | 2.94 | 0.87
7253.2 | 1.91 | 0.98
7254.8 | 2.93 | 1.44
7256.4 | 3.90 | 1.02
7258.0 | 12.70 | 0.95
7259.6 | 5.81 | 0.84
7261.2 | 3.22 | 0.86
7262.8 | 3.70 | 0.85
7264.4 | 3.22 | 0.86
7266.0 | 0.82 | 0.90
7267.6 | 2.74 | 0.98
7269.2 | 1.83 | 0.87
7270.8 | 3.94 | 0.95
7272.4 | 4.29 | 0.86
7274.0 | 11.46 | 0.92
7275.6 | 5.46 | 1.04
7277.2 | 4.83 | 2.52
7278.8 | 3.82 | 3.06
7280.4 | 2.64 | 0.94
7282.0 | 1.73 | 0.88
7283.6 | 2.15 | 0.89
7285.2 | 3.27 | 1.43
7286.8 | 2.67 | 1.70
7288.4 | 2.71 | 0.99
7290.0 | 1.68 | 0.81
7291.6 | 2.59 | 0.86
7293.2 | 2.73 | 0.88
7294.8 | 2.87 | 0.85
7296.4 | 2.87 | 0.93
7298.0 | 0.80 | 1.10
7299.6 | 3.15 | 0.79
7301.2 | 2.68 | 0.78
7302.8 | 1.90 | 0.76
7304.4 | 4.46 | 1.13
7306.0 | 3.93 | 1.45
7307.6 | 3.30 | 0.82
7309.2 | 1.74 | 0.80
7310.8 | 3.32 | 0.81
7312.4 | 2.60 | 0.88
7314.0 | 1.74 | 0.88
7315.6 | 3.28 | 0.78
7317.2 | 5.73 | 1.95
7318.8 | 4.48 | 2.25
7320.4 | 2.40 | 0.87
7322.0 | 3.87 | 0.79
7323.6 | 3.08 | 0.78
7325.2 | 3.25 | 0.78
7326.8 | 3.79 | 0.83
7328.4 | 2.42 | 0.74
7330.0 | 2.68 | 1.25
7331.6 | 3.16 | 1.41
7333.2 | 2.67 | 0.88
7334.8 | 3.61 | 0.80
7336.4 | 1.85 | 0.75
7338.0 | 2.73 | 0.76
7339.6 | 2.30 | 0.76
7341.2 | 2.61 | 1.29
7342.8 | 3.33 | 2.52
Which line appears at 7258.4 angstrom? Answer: [S II] 6716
